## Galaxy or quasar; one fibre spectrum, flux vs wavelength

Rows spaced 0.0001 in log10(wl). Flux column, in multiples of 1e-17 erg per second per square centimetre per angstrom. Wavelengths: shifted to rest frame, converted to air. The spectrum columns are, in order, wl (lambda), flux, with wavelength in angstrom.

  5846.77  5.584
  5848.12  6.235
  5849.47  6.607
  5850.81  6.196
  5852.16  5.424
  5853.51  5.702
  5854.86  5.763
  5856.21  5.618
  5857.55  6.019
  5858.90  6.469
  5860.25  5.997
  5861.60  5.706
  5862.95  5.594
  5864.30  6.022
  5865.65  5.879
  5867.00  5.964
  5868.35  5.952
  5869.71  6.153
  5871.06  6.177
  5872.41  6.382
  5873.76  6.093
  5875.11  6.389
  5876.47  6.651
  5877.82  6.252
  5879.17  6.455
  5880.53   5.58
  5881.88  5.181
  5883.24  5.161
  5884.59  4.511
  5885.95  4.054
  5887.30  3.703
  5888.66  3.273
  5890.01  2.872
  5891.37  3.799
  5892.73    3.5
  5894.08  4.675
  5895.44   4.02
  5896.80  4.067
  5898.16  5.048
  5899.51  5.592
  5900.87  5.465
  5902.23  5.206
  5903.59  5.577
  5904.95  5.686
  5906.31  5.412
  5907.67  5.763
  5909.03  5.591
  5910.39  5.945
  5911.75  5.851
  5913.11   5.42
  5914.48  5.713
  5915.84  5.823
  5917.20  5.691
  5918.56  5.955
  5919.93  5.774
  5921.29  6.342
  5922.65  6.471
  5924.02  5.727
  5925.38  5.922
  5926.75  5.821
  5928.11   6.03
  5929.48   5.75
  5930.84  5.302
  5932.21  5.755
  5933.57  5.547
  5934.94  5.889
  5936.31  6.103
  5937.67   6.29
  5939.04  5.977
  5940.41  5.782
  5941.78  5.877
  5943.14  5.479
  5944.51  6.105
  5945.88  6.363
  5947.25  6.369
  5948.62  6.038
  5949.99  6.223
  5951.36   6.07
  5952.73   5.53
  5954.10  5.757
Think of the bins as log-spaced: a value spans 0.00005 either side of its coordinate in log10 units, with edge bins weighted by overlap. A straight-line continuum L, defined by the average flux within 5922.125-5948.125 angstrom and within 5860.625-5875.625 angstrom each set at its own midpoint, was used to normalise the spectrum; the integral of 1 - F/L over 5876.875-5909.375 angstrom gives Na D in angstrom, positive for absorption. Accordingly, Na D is 6.1 angstrom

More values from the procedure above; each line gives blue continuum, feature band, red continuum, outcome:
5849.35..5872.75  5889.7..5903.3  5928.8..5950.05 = 3.30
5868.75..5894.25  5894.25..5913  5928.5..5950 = 0.41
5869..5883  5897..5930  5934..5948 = 1.86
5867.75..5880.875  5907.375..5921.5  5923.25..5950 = 0.54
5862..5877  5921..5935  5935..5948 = 0.44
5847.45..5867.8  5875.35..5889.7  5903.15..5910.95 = 1.84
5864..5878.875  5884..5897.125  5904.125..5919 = 4.67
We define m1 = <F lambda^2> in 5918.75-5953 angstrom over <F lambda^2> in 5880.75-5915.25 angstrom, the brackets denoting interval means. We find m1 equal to 1.2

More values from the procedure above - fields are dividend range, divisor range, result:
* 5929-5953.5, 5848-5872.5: 1.02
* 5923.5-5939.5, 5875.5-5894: 1.26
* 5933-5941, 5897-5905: 1.13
